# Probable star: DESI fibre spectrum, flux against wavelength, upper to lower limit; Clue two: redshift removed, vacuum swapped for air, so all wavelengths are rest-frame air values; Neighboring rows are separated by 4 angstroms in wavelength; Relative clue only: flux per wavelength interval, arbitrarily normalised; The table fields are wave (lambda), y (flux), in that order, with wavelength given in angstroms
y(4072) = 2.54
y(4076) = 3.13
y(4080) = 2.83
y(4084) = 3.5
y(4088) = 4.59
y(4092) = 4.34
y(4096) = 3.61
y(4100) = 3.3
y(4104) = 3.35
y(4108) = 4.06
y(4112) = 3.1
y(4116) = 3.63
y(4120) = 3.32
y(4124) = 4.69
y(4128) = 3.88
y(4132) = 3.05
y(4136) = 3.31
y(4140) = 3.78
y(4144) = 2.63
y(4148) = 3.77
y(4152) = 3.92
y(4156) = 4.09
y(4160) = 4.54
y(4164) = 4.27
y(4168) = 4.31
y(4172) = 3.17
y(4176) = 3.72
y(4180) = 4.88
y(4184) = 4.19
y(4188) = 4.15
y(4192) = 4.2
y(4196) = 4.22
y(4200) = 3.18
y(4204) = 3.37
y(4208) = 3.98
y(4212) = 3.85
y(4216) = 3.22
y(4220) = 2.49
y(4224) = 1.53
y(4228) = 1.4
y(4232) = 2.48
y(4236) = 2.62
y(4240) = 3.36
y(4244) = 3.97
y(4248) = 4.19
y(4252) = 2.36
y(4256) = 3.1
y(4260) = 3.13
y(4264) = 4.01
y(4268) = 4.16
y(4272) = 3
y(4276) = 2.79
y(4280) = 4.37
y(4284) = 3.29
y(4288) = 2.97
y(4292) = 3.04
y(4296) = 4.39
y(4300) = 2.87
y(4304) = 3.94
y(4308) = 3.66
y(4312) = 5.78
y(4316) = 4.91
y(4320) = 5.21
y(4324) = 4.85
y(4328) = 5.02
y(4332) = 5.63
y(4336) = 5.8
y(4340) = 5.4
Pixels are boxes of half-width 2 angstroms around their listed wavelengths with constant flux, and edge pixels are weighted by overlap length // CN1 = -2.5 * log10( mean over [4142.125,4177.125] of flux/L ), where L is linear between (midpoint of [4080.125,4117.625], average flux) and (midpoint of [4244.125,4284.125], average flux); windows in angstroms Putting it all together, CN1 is -0.07 mag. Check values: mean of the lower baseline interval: 3.68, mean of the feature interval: 3.83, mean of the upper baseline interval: 3.47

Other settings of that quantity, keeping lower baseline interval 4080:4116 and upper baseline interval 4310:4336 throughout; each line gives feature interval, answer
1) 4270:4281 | 0.44 mag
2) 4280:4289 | 0.41 mag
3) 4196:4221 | 0.28 mag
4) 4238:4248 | 0.24 mag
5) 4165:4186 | 0.04 mag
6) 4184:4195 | 0.04 mag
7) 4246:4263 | 0.42 mag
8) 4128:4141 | 0.15 mag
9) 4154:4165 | -0.05 mag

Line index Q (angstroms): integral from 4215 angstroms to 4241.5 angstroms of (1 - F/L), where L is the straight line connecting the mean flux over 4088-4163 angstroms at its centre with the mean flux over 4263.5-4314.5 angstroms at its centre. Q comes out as 9.4 angstroms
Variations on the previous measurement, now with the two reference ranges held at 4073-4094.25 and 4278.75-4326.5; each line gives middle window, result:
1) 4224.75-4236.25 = 5.60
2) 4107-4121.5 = 0.76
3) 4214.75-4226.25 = 4.65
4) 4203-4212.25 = 0.36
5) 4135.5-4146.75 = 1.46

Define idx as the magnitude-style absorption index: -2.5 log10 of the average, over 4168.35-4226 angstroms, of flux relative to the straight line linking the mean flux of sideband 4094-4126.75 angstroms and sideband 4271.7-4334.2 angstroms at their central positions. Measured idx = 0.07 mag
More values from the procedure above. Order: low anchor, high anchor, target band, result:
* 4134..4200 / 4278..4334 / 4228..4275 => 0.28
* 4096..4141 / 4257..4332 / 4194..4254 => 0.24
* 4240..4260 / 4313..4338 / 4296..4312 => 0.21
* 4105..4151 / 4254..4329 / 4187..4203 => -0.05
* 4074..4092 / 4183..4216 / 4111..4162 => 0.01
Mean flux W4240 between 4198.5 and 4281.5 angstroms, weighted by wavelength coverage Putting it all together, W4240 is 3.16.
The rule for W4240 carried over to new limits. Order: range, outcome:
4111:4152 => 3.55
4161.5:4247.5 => 3.47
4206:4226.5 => 2.97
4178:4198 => 4.33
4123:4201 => 3.9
